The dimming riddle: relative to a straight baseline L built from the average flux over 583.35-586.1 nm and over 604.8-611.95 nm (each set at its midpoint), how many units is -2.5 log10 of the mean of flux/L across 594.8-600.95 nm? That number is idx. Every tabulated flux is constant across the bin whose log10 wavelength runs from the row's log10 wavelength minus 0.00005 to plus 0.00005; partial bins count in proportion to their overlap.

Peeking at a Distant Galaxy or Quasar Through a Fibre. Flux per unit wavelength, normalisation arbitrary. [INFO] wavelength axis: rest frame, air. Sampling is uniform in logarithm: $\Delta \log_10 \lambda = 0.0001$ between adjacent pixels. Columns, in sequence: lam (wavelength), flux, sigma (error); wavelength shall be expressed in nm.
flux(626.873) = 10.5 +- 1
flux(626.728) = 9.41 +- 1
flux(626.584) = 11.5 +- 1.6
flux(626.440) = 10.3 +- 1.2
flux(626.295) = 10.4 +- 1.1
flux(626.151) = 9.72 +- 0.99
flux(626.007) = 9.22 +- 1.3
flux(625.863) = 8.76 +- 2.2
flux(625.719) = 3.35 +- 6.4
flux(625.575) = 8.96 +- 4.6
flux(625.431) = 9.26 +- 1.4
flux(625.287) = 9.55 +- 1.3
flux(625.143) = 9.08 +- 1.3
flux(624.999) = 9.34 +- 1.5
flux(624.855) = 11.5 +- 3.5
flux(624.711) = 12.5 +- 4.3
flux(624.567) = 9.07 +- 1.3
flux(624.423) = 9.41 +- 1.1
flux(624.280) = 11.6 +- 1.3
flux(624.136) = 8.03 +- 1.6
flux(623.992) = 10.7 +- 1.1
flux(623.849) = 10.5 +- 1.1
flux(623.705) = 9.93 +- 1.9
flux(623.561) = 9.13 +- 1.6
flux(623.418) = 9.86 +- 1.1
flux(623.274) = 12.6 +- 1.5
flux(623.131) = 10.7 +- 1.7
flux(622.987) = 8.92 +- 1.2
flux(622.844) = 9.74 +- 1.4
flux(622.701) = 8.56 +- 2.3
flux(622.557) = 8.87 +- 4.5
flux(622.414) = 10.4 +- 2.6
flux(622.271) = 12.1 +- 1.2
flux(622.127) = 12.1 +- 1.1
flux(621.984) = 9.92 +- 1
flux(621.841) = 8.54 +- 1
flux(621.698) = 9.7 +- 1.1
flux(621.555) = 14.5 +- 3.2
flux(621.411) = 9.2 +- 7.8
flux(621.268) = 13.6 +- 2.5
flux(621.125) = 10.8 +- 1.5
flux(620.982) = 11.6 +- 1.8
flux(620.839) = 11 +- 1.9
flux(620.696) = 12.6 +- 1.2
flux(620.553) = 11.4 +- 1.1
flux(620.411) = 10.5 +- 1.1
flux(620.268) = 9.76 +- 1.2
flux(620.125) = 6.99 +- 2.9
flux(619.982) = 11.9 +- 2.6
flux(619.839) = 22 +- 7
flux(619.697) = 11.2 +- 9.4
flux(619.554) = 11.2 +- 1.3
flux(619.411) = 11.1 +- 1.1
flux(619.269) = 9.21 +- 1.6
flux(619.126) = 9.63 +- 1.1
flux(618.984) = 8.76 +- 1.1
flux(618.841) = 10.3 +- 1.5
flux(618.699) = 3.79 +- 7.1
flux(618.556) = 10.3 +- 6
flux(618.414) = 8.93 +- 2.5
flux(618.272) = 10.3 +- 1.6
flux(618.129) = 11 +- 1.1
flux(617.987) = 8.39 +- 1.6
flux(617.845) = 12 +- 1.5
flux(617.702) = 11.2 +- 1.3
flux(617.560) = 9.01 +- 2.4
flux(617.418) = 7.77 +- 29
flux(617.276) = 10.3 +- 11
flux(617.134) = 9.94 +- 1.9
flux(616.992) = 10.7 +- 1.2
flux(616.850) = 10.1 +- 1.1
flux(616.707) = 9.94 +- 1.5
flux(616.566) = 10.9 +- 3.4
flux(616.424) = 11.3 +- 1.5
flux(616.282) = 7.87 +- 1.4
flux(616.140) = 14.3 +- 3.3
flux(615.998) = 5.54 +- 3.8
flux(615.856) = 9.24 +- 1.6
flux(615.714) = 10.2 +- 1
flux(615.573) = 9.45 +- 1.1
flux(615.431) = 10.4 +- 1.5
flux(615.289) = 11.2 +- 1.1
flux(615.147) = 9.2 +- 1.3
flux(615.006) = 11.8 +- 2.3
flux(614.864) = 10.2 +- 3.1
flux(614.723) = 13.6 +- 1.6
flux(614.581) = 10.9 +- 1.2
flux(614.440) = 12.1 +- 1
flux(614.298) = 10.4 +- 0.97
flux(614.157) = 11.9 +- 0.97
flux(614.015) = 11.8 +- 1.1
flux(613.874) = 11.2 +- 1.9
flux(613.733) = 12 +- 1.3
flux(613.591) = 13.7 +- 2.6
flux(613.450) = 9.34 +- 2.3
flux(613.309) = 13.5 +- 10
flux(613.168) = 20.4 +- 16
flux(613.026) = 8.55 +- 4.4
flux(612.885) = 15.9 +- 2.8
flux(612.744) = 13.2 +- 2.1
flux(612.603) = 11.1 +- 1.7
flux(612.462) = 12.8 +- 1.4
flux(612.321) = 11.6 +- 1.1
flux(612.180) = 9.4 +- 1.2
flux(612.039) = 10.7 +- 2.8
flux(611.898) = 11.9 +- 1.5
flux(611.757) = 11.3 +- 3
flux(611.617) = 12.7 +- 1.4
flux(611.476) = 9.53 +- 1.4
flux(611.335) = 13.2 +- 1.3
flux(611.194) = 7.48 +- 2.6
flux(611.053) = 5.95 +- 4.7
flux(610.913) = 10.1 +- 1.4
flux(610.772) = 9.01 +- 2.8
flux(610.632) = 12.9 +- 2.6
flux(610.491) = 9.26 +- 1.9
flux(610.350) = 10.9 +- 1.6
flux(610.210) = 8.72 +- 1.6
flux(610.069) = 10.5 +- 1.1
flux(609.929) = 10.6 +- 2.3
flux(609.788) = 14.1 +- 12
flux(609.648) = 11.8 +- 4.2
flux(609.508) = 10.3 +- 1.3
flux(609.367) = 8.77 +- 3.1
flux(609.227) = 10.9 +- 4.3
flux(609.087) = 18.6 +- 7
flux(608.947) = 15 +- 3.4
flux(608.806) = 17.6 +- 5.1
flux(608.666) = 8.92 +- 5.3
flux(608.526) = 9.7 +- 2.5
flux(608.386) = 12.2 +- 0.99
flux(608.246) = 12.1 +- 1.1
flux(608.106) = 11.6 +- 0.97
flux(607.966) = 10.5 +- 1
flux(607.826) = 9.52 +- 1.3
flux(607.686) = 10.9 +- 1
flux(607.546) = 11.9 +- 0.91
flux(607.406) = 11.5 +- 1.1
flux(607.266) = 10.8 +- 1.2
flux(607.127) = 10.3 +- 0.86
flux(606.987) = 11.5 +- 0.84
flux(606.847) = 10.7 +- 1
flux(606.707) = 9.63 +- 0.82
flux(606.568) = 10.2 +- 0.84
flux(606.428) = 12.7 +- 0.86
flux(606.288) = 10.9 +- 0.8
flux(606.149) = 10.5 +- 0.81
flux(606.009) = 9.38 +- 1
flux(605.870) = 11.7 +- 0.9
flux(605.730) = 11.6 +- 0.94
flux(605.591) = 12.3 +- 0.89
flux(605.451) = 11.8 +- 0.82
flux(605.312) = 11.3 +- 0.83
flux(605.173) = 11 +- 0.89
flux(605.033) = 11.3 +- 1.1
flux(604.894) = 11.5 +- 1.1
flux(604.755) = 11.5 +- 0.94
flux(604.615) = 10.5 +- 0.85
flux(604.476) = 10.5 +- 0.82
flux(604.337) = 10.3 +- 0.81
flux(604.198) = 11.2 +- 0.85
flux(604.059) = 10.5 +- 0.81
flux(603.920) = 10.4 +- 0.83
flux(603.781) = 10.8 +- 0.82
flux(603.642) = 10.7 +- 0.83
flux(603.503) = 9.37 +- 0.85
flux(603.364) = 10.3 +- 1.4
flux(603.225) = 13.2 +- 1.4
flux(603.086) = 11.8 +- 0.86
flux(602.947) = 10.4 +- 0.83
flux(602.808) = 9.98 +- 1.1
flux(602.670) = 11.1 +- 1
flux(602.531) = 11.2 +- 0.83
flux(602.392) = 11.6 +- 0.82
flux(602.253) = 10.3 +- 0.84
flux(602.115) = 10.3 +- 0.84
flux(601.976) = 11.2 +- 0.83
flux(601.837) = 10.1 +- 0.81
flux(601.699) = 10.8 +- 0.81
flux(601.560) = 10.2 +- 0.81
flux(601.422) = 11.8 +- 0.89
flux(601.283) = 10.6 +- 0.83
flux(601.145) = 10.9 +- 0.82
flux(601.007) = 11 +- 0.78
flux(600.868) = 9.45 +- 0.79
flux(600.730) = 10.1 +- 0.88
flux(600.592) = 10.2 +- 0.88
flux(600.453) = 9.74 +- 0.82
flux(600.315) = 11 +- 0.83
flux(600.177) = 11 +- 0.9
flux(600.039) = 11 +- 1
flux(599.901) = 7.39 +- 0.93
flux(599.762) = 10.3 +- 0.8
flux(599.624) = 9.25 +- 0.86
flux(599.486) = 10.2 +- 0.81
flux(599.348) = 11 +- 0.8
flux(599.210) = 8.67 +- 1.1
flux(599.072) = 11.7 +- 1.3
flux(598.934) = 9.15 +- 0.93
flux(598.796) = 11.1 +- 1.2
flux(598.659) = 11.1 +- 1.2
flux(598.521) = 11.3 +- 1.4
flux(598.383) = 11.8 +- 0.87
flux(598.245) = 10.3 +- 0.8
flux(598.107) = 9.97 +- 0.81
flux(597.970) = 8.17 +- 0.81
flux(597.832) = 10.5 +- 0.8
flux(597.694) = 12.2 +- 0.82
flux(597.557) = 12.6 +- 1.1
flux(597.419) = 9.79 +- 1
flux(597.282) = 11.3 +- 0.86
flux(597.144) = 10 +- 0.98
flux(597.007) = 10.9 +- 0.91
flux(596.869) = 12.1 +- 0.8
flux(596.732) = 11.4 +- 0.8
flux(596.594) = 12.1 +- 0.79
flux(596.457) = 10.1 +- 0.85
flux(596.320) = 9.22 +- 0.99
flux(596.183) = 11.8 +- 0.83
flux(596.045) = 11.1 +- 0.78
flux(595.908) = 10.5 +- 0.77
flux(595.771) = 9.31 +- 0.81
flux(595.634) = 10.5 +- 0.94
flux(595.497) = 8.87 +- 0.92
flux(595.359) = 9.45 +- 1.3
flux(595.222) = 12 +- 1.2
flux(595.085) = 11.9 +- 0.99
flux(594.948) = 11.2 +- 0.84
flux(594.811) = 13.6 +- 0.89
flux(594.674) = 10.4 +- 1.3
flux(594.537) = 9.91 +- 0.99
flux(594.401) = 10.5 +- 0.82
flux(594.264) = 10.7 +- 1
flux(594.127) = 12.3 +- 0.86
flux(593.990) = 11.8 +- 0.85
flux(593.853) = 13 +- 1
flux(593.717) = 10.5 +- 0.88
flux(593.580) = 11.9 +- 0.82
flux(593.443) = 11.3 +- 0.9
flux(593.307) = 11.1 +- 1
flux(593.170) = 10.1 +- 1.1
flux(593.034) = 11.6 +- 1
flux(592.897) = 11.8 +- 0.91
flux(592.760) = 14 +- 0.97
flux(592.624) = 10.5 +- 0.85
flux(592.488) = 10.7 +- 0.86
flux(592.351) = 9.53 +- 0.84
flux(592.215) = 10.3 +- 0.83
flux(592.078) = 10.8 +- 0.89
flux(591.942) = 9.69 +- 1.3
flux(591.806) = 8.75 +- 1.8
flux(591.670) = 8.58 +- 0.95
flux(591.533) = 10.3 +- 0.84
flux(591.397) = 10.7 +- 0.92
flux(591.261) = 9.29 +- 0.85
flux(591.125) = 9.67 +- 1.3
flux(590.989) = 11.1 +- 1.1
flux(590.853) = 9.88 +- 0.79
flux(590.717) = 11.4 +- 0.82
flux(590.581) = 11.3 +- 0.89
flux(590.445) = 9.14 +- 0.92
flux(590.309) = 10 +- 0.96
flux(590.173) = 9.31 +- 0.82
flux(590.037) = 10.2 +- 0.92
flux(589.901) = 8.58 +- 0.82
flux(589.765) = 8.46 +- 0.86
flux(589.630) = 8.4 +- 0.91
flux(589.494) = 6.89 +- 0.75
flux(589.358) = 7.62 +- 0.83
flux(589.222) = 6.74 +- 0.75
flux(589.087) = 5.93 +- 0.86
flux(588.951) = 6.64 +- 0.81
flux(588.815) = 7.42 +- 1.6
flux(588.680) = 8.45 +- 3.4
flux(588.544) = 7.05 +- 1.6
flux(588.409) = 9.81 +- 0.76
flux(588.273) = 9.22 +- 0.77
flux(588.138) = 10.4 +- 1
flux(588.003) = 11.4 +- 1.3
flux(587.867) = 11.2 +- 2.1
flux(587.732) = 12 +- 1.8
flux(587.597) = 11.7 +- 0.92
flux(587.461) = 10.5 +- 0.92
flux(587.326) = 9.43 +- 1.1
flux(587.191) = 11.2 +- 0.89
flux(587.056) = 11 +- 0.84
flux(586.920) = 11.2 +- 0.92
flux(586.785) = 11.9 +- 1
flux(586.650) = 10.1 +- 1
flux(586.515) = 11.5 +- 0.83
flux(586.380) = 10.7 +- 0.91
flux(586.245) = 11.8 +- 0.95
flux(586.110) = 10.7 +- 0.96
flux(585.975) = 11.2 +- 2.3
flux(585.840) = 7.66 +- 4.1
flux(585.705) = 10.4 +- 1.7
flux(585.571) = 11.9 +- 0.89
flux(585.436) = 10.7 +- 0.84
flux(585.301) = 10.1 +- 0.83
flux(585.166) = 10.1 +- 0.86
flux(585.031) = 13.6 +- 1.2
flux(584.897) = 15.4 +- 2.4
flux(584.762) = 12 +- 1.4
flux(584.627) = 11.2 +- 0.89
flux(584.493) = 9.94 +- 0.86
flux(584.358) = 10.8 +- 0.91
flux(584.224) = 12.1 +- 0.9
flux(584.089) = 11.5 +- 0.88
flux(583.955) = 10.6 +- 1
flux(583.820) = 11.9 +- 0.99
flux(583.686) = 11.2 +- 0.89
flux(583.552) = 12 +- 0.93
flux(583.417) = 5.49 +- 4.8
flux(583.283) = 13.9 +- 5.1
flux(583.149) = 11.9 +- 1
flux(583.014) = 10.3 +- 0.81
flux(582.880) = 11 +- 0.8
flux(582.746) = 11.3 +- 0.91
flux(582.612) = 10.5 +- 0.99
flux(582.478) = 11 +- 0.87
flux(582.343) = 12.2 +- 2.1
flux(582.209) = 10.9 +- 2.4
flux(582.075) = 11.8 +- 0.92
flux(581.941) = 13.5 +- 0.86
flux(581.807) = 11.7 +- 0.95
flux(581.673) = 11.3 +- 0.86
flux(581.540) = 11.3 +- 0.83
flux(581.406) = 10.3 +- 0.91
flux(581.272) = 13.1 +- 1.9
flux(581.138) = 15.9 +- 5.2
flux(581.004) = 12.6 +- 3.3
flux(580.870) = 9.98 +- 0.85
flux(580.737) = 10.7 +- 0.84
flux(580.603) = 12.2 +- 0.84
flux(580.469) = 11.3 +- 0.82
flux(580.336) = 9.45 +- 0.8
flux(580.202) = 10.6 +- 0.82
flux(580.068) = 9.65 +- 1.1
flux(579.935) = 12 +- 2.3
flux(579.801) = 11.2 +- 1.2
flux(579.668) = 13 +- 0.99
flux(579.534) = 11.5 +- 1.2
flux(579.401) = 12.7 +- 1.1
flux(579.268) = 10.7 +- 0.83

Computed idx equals 0.05 mag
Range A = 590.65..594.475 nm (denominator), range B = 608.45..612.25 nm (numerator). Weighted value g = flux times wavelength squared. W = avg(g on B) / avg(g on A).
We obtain 1.09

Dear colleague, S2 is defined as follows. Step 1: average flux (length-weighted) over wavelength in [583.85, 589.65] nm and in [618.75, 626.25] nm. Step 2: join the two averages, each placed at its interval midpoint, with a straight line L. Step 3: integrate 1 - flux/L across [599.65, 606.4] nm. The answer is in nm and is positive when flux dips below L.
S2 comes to -0.30 nm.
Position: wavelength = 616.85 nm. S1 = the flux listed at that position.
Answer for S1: 10.1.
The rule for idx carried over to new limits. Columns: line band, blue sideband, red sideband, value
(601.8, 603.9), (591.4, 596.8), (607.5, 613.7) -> 0.04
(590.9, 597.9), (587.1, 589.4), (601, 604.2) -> -0.10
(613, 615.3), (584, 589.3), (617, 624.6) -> -0.15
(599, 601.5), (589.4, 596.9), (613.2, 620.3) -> 0.03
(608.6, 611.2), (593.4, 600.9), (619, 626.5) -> -0.07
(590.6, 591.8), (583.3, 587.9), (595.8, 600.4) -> 0.08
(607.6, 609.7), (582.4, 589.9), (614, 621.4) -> -0.14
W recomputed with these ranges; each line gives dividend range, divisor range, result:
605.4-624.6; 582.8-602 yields 1.12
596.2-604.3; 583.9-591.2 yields 1.09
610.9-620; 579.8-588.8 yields 1.09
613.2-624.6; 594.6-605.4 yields 1.05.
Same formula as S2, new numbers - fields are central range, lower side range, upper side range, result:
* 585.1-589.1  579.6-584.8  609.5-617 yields 0.41 nm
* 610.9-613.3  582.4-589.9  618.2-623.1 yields -0.25 nm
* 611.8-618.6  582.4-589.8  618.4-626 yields -0.48 nm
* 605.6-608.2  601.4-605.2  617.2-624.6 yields -0.04 nm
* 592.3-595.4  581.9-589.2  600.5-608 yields -0.16 nm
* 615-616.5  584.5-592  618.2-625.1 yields 0.06 nm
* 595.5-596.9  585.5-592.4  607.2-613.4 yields -0.04 nm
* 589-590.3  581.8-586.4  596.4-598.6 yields 0.35 nm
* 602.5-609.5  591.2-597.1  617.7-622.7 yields -0.31 nm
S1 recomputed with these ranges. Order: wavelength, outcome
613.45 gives 9.34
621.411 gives 9.2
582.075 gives 11.8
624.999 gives 9.34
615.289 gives 11.2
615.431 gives 10.4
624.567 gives 9.07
